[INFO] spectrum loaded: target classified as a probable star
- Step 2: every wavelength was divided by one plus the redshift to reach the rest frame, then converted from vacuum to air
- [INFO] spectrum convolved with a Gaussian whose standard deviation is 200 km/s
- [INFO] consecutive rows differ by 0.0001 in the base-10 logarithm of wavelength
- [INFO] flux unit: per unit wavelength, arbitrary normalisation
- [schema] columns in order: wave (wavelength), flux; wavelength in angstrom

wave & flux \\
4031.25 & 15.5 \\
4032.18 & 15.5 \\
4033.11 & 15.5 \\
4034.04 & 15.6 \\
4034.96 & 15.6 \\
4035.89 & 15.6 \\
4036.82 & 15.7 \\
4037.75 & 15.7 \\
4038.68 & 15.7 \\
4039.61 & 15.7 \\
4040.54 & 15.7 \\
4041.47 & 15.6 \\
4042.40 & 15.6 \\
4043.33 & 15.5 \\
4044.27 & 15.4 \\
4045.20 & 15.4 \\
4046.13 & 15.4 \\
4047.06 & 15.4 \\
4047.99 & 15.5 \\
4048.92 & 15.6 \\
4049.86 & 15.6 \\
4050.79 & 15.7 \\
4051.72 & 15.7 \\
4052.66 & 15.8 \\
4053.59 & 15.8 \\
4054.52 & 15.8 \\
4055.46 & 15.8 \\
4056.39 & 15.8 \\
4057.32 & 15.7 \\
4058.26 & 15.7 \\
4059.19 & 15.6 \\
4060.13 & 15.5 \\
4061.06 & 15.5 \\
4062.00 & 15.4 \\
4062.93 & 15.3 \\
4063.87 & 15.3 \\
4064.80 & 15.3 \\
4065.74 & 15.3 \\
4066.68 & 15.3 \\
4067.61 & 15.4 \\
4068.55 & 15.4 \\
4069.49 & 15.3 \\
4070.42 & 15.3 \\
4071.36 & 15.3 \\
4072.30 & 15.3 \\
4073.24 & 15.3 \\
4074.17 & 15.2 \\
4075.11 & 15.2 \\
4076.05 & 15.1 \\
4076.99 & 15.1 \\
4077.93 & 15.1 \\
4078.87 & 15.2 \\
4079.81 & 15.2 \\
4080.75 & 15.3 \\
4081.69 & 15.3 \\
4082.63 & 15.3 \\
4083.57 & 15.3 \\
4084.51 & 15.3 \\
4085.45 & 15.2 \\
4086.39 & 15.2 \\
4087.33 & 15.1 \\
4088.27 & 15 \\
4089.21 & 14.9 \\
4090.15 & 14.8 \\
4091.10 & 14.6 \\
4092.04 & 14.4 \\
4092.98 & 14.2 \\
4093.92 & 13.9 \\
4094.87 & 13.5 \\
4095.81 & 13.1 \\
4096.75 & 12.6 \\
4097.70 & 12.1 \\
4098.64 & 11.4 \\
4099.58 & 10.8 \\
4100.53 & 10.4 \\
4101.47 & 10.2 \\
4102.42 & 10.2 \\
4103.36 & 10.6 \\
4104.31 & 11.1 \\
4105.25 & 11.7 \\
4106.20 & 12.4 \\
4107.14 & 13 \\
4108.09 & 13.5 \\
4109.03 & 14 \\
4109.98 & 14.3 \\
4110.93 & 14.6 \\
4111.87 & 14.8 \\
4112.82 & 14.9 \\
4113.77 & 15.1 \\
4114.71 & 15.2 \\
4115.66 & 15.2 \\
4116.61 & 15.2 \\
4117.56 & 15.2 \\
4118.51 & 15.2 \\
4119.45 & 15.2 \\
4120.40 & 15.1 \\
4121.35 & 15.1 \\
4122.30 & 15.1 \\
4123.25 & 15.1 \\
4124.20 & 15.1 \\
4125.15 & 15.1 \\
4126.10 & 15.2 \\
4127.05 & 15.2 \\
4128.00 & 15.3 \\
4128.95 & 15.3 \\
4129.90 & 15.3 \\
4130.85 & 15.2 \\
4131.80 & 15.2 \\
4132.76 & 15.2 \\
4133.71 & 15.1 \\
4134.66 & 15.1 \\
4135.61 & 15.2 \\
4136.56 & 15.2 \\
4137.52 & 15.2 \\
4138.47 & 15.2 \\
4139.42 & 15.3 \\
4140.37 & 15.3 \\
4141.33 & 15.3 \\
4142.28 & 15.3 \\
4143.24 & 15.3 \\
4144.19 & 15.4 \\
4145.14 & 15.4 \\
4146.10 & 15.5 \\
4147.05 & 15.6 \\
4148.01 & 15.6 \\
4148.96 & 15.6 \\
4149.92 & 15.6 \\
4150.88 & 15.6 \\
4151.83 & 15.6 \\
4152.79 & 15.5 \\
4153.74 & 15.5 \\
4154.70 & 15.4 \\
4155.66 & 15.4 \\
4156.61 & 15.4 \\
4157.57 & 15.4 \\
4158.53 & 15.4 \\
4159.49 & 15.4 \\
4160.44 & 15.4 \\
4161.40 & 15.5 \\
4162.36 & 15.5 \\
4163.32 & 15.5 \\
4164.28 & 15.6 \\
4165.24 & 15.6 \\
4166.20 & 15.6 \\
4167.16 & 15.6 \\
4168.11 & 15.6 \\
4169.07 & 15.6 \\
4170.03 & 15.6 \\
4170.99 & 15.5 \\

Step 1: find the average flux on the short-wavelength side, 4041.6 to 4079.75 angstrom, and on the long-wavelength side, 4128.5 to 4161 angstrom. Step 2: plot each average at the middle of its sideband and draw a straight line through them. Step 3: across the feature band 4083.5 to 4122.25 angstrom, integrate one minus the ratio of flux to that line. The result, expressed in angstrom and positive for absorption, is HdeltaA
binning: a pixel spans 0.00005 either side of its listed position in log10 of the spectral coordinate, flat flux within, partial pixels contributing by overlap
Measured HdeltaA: 4.2 angstrom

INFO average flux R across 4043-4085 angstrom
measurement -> 15.4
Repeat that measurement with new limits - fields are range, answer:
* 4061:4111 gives 14.1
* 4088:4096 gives 14.3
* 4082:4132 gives 14.1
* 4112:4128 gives 15.1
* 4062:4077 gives 15.3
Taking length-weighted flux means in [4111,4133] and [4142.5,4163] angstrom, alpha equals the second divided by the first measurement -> 1.02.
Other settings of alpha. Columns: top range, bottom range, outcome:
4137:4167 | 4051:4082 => 1.00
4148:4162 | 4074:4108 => 1.13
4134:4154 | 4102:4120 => 1.12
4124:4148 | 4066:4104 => 1.08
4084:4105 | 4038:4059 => 0.84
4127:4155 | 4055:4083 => 1.00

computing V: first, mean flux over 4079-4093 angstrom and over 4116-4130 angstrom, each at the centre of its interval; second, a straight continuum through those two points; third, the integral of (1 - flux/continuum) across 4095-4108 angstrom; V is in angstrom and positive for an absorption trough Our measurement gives 3.0 angstrom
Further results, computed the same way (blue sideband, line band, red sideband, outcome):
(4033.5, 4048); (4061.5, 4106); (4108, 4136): 3.3 angstrom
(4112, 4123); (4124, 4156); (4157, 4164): -0.1 angstrom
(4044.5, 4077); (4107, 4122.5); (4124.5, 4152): 0.6 angstrom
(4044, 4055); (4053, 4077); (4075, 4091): -0.1 angstrom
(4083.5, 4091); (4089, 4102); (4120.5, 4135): 1.9 angstrom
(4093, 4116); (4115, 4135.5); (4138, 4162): -1.7 angstrom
